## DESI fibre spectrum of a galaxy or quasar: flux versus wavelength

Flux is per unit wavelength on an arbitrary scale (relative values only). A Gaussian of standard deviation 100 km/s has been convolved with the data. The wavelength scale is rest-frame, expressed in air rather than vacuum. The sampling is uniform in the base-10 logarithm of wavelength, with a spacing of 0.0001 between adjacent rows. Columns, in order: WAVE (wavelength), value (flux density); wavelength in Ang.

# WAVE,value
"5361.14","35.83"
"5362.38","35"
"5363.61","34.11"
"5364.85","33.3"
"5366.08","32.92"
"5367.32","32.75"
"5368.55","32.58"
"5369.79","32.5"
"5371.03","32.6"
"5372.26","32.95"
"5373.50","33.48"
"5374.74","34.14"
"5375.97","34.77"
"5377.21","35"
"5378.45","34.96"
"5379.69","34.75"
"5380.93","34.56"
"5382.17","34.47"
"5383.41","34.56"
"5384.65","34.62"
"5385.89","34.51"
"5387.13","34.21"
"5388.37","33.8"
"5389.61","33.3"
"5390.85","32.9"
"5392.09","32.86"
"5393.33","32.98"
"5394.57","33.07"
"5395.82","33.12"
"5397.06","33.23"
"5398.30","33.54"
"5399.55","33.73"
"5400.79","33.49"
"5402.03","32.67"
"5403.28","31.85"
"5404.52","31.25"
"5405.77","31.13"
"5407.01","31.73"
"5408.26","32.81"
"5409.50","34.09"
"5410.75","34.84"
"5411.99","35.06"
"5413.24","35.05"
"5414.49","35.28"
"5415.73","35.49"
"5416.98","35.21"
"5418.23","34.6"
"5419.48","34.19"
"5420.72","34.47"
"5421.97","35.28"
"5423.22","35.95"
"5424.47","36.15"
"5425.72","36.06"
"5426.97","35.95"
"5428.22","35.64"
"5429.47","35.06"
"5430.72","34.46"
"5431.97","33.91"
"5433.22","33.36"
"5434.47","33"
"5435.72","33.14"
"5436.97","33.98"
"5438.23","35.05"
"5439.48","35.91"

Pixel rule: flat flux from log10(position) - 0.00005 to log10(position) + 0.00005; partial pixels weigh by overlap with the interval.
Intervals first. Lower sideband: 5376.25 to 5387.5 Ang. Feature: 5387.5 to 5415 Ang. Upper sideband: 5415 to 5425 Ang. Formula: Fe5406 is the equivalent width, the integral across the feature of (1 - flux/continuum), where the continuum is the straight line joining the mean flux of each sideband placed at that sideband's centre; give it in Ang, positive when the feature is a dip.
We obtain 1.29 Ang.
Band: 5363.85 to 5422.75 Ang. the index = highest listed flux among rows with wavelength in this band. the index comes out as 35.49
